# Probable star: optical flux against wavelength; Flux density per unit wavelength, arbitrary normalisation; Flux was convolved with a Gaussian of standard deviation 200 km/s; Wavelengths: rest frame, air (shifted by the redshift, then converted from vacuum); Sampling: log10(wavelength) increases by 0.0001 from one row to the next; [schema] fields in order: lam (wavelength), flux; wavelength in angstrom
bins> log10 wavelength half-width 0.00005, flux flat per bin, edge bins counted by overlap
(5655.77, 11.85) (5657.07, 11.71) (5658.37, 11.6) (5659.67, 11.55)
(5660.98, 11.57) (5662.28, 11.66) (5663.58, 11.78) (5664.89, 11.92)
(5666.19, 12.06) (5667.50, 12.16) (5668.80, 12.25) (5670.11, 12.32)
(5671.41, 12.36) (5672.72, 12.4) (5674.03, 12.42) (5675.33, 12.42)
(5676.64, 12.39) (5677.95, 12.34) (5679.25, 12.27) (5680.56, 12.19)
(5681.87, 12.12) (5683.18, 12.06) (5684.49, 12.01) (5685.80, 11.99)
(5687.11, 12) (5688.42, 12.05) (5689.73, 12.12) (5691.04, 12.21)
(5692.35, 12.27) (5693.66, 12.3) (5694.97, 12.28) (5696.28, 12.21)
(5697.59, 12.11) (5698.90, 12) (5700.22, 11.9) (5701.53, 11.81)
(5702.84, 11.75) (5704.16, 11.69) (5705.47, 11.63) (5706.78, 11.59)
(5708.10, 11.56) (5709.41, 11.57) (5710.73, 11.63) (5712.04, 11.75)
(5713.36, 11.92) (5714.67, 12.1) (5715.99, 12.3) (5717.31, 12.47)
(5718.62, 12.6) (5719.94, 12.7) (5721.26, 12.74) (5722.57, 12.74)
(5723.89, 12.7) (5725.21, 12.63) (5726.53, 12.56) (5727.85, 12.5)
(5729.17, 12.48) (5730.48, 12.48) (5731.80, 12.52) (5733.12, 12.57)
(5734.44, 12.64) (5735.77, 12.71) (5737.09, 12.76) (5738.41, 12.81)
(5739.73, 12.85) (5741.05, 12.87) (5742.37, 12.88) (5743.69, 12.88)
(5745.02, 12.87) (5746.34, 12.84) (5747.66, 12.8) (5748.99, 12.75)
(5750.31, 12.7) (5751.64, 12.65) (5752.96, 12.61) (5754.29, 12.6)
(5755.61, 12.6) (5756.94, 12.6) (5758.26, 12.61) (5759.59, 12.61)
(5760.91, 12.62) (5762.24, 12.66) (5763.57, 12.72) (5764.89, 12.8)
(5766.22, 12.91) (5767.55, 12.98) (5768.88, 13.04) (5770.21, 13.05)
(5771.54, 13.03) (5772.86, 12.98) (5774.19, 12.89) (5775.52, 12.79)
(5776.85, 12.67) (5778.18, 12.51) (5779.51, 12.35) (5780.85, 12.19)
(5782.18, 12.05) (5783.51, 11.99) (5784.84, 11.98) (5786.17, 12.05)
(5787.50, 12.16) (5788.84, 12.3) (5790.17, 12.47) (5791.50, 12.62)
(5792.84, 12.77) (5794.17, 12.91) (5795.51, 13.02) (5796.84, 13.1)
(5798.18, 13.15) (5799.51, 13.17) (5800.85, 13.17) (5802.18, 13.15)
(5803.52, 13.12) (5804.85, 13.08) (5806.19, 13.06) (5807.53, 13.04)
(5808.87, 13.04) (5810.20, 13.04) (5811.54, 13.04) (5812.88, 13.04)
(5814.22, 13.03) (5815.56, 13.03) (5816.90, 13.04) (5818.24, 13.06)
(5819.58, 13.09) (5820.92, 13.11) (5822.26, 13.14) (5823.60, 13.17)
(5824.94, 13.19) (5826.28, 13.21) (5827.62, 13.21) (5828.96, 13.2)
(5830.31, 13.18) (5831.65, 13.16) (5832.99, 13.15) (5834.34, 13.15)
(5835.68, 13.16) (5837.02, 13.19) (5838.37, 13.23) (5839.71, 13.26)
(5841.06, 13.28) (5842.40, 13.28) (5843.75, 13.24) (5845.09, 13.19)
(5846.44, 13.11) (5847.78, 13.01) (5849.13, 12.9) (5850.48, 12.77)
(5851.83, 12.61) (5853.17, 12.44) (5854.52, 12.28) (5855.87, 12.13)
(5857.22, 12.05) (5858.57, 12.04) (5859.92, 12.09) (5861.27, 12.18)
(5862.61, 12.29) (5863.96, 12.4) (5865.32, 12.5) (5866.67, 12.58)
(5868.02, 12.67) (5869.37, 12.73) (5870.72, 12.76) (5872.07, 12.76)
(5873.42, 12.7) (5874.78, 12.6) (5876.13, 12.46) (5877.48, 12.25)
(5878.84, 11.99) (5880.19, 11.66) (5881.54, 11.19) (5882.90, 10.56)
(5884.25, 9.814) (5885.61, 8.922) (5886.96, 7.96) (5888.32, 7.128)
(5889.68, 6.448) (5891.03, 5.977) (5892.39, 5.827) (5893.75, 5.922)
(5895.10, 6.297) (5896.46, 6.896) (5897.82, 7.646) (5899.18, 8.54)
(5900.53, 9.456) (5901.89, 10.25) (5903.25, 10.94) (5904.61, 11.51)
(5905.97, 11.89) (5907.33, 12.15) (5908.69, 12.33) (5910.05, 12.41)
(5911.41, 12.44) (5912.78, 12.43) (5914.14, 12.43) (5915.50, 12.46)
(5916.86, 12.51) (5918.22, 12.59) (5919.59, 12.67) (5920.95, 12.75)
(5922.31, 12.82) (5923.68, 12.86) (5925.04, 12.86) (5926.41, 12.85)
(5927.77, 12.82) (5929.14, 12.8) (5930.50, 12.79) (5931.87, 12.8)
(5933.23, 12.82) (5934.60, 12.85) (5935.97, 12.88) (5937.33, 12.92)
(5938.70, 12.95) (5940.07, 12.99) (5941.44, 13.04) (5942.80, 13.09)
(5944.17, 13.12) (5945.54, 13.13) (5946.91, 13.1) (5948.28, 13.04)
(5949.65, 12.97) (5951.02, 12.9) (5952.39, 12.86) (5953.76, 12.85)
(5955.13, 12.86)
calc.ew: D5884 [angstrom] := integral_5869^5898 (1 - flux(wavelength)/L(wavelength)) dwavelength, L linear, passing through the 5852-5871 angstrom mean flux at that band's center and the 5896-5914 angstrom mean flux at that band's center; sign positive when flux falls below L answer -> 4.9 angstrom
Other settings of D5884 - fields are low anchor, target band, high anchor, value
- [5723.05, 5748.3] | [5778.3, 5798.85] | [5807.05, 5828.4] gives 0.8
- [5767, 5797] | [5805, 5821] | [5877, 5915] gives -1.7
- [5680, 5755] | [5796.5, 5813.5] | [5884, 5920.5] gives -2.9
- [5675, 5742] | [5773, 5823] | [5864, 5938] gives -4.4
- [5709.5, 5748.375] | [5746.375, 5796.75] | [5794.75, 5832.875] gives 0.8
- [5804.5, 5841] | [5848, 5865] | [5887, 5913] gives -1.4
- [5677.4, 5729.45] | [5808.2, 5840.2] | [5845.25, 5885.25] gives -2.4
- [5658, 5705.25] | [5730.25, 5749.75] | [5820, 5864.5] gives -0.6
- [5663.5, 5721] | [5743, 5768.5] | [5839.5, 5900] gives -2.2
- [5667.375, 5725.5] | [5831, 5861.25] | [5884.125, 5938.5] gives -4.3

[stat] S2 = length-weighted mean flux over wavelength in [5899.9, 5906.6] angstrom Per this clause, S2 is 10.8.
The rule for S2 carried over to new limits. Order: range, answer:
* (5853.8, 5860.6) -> 12.1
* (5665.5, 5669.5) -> 12.2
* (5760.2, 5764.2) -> 12.7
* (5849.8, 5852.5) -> 12.7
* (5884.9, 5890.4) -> 7.61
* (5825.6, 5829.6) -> 13.2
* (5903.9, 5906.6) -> 11.7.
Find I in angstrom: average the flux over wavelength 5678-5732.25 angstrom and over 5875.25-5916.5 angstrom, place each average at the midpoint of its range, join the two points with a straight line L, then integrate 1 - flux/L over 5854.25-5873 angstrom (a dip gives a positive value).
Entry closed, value -3.7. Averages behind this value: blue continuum 12.2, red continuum 9.98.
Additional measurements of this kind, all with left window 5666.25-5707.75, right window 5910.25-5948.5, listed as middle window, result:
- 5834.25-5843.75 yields -0.5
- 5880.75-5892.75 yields 4.1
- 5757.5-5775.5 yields -0.7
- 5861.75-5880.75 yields 0.3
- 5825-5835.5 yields -0.6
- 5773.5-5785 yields 0.0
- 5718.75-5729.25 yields -0.4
